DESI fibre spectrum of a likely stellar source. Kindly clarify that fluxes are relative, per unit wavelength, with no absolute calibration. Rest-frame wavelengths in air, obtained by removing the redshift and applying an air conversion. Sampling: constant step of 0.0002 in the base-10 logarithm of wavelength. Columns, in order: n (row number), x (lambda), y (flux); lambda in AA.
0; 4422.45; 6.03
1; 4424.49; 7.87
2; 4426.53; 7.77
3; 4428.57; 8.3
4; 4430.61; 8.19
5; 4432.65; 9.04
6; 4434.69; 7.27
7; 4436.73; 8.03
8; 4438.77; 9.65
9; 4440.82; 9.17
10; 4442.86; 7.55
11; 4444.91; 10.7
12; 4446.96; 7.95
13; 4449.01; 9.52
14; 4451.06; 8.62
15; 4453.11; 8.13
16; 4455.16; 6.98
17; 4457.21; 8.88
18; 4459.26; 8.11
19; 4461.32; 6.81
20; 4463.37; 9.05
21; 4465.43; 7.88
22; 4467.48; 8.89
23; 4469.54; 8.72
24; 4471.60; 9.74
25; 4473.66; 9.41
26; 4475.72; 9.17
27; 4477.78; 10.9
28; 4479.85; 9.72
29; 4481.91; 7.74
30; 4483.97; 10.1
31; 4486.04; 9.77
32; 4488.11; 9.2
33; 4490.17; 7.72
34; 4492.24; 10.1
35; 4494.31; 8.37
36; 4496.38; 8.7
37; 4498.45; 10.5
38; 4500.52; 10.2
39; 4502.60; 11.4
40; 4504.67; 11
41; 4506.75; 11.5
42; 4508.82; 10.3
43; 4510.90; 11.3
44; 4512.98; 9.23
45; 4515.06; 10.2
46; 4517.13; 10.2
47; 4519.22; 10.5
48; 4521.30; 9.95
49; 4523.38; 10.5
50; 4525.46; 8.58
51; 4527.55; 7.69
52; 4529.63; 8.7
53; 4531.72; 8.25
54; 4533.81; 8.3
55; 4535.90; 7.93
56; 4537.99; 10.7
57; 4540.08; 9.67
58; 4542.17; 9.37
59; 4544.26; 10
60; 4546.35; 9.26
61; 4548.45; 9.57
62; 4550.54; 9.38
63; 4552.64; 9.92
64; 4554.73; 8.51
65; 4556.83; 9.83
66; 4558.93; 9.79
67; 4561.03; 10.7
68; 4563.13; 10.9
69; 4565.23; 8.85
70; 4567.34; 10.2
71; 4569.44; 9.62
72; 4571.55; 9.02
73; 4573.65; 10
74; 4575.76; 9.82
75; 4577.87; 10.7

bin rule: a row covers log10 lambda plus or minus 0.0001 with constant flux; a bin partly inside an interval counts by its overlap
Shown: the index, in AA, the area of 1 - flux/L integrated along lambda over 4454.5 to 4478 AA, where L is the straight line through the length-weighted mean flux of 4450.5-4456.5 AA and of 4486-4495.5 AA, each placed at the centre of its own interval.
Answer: -1.10 AA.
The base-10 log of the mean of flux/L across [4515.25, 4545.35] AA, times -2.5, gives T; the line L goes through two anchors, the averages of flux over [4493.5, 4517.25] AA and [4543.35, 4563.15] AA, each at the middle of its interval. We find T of 0.07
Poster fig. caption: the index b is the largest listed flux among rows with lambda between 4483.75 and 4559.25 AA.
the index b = 11.5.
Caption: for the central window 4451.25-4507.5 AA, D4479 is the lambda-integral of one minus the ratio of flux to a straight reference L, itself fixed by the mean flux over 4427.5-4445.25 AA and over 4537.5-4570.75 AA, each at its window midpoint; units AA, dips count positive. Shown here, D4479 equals -1.11 AA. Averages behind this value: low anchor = 8.58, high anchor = 9.75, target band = 9.19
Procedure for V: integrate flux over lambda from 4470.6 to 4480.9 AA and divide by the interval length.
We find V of 9.78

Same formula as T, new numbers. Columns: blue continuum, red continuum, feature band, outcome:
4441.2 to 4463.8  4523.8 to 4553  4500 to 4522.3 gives -0.19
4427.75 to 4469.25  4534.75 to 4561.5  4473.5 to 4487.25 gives -0.09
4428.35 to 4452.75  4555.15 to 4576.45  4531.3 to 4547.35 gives 0.04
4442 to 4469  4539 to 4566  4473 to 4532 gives -0.08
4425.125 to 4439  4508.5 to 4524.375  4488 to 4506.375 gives 0.00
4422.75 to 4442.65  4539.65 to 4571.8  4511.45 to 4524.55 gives -0.10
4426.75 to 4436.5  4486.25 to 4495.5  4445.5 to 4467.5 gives 0.03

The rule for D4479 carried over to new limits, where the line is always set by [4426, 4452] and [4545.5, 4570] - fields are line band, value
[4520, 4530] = 0.28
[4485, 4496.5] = 0.12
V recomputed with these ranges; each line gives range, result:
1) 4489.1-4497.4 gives 8.73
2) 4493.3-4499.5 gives 9.2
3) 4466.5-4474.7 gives 9.19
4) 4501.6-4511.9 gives 11.1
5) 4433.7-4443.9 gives 8.34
